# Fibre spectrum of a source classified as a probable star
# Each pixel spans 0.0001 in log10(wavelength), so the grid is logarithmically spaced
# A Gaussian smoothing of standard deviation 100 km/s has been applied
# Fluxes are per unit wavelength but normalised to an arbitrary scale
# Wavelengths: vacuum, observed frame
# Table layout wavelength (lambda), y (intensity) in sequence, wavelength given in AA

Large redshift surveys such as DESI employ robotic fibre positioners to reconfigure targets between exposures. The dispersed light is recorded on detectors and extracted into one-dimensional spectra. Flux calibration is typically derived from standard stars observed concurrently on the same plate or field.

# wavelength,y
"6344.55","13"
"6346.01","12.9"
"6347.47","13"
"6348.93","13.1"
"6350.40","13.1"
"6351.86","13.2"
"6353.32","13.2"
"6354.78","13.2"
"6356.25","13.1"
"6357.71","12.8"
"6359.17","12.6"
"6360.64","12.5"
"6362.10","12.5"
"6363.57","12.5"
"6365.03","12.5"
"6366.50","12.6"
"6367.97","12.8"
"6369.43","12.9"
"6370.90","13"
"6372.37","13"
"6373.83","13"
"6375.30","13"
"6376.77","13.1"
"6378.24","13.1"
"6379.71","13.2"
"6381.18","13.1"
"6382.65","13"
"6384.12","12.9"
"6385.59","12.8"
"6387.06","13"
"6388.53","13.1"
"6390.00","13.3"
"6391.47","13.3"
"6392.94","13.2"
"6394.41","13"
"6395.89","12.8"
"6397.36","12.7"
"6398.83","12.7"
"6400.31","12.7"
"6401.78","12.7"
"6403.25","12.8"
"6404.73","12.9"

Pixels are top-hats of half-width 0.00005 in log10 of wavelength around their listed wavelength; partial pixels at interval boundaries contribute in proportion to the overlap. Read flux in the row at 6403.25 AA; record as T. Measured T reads 12.8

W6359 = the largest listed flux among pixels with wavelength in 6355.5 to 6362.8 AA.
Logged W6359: 13.1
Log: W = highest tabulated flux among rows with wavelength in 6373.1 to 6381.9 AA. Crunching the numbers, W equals 13.2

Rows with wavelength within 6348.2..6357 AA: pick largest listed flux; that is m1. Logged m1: 13.2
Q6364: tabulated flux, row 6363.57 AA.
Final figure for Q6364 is 12.5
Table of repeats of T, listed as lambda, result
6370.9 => 13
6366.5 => 12.6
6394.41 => 13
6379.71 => 13.2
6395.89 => 12.8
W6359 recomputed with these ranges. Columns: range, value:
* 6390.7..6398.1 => 13.3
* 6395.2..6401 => 12.8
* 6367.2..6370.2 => 12.9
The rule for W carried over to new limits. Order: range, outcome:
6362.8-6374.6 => 13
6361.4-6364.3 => 12.5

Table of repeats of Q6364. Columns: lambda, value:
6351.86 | 13.2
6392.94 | 13.2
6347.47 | 13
